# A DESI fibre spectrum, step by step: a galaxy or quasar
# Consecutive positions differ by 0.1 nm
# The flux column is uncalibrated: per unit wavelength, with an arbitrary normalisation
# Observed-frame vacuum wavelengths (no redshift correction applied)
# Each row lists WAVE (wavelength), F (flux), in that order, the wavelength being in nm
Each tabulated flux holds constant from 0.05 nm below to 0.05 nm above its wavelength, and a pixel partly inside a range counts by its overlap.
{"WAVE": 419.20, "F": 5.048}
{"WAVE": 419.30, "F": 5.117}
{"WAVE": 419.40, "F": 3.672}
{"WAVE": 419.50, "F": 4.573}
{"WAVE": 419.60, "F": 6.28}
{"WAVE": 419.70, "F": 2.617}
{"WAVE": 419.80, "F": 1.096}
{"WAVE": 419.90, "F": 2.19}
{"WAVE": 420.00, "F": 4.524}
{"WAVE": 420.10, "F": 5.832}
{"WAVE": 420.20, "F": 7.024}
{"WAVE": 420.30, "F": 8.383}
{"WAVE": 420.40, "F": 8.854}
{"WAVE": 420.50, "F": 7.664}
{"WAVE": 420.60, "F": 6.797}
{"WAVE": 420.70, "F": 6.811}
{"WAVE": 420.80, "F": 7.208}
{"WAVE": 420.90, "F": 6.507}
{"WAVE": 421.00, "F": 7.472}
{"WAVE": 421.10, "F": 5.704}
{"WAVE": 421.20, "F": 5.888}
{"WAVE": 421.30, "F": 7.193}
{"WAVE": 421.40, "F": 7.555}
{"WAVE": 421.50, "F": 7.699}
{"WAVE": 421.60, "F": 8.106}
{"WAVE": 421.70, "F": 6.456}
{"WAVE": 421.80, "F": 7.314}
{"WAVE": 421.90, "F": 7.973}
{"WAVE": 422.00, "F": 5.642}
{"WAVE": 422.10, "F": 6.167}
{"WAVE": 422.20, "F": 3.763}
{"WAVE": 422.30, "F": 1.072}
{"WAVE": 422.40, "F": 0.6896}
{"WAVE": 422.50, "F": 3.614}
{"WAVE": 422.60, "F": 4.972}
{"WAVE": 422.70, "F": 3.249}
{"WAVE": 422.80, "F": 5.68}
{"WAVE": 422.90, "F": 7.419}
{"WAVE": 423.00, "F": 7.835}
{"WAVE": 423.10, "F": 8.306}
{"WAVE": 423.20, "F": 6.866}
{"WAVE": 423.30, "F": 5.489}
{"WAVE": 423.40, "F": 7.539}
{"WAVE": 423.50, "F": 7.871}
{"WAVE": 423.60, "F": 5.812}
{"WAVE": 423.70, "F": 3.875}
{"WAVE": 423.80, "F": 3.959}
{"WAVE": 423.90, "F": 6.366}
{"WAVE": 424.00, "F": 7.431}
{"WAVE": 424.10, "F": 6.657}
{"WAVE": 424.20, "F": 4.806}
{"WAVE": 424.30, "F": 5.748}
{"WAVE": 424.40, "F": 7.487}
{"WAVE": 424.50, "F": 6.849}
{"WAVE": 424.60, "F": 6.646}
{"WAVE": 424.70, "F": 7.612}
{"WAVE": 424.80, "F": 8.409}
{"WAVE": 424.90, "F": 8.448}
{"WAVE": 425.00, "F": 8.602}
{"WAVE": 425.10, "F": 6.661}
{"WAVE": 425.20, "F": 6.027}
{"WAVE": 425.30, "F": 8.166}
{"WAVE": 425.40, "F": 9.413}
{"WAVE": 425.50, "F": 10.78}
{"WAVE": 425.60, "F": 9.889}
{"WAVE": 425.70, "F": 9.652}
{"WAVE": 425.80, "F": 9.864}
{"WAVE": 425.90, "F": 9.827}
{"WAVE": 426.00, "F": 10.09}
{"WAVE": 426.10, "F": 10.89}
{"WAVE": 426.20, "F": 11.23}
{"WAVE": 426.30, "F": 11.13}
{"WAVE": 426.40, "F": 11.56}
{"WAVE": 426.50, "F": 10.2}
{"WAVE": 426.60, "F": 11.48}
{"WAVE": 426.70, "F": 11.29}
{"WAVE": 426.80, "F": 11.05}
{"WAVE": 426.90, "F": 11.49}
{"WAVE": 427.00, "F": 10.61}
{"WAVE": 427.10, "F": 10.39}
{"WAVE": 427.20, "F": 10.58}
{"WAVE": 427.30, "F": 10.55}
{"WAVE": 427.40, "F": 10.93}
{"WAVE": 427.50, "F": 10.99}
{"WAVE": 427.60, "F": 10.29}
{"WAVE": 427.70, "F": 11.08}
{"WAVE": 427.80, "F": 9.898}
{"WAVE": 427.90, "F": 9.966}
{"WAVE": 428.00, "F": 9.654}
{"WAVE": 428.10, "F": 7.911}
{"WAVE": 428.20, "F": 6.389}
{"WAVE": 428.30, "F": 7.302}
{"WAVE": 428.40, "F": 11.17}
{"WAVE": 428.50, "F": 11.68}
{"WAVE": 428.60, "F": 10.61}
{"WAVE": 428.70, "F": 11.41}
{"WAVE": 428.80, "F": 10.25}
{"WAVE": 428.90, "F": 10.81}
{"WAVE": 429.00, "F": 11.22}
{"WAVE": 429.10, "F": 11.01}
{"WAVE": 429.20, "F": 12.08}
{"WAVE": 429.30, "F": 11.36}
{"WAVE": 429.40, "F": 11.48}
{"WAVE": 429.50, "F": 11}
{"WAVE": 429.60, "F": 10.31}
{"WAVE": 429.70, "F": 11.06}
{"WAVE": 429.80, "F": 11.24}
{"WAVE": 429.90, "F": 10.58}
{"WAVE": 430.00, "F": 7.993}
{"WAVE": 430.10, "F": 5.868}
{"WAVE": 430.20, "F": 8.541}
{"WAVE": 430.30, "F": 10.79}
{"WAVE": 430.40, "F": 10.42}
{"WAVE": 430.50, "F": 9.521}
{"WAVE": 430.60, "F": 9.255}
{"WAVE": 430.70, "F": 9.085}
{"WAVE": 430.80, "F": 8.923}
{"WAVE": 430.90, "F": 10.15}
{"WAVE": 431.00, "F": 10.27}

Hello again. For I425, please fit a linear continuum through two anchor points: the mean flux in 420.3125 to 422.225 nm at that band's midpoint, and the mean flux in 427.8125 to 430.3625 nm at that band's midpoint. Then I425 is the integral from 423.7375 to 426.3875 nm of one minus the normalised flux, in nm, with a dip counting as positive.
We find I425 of 0.10 nm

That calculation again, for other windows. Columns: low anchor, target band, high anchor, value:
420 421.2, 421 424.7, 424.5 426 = 0.807 nm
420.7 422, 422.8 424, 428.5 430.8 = 0.202 nm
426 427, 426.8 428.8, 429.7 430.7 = 0.060 nm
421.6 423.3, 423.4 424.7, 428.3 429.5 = 0.121 nm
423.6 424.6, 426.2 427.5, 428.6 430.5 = -0.442 nm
